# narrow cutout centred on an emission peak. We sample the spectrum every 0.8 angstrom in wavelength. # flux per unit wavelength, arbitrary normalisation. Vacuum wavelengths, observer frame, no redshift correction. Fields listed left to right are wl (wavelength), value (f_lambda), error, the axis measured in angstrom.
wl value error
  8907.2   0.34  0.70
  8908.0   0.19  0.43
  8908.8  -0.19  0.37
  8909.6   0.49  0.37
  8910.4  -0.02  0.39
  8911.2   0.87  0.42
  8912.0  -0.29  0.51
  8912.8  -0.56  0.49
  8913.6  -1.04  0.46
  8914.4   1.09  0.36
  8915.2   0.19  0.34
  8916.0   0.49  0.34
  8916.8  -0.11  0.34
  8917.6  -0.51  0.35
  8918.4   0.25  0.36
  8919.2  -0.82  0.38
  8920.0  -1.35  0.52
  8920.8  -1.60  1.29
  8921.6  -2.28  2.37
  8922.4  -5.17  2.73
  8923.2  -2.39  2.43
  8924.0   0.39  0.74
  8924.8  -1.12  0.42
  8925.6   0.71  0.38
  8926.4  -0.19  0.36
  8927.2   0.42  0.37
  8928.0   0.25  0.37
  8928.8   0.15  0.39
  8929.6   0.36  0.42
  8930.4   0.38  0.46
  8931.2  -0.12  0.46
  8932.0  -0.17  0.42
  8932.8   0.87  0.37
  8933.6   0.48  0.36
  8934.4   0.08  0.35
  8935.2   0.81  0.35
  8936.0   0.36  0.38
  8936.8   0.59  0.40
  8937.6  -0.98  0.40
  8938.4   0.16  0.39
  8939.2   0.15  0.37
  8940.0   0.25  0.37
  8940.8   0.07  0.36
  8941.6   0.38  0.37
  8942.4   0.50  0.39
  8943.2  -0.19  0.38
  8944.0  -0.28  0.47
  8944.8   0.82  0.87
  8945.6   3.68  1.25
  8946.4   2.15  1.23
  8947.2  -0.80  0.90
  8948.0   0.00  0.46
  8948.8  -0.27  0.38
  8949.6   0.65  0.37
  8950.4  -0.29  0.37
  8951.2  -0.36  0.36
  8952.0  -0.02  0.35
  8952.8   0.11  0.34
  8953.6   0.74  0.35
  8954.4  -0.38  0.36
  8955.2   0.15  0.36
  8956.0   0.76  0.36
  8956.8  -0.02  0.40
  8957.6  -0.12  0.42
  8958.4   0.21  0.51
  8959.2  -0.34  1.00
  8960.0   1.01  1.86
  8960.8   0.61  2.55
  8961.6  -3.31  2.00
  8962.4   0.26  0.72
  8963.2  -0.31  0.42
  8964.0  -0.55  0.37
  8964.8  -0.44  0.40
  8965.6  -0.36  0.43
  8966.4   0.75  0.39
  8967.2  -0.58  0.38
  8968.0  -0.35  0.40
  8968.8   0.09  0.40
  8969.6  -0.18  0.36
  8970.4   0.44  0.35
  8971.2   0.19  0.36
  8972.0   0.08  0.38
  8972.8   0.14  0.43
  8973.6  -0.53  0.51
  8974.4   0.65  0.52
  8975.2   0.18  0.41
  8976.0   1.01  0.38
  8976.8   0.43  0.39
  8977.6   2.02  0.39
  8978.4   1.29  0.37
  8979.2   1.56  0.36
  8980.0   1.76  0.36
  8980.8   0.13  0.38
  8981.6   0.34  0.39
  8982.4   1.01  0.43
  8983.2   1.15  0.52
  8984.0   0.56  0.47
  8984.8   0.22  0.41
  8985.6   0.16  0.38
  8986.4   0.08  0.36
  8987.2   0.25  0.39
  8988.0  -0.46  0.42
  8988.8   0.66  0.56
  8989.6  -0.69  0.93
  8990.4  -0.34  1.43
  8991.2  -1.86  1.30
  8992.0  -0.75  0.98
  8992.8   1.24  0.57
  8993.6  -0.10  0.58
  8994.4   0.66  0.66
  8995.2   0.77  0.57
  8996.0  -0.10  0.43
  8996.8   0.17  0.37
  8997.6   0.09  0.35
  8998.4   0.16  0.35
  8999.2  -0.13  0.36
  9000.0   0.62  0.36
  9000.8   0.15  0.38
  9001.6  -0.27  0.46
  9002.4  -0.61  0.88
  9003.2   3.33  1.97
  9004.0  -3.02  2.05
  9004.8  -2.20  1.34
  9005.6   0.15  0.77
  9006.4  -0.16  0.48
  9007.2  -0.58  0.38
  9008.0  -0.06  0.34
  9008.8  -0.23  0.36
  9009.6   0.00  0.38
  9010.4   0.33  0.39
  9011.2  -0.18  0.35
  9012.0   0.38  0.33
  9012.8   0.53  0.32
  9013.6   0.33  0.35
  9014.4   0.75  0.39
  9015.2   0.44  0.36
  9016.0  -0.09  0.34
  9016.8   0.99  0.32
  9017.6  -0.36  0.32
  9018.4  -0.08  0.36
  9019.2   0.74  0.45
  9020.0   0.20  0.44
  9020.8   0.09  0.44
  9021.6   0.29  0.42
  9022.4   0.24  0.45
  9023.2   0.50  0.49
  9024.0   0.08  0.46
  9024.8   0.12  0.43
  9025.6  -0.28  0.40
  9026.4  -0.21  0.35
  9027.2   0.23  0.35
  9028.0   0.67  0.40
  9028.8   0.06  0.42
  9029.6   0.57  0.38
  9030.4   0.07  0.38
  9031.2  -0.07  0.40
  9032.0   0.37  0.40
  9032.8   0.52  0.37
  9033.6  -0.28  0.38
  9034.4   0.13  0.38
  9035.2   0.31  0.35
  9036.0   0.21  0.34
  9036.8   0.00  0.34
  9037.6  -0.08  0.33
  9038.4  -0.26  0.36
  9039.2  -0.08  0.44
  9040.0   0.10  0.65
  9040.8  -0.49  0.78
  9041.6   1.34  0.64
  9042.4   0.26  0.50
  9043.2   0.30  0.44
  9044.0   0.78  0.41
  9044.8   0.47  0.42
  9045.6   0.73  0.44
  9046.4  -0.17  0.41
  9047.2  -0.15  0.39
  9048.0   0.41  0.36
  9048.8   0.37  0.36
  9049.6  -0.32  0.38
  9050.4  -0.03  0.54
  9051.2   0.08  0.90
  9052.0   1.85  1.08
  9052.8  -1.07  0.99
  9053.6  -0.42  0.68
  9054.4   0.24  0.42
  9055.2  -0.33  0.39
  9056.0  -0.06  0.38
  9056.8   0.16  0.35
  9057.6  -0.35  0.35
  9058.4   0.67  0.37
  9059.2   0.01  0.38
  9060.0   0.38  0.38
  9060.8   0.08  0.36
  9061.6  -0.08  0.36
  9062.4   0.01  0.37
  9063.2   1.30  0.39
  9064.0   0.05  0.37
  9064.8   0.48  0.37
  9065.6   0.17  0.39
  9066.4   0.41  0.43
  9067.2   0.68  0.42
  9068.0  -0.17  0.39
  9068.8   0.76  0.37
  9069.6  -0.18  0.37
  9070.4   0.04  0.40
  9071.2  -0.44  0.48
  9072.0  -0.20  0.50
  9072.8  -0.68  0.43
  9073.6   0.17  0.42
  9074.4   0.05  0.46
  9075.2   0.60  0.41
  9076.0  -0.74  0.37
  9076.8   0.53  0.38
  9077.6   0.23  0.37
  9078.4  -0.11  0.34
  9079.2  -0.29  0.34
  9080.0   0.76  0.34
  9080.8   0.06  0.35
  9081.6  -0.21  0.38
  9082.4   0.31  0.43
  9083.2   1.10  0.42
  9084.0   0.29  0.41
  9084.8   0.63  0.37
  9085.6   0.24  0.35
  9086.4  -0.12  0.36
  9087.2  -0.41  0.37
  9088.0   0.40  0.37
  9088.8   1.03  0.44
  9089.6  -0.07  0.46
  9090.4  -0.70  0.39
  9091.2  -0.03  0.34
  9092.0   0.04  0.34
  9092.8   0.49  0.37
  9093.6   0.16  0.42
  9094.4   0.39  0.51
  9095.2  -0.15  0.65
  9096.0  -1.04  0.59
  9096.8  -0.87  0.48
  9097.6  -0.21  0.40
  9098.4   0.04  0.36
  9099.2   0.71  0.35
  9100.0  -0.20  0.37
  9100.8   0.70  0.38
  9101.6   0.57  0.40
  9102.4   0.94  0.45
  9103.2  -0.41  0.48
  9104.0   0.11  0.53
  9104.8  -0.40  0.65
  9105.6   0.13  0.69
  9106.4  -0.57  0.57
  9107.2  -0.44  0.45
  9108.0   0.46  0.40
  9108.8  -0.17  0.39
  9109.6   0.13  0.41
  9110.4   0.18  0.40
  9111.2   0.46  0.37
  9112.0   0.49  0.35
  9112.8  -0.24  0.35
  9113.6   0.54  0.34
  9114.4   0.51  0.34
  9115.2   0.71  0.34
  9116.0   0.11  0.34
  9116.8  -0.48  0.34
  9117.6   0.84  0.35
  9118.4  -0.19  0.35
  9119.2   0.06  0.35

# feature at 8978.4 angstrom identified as H-beta 4861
